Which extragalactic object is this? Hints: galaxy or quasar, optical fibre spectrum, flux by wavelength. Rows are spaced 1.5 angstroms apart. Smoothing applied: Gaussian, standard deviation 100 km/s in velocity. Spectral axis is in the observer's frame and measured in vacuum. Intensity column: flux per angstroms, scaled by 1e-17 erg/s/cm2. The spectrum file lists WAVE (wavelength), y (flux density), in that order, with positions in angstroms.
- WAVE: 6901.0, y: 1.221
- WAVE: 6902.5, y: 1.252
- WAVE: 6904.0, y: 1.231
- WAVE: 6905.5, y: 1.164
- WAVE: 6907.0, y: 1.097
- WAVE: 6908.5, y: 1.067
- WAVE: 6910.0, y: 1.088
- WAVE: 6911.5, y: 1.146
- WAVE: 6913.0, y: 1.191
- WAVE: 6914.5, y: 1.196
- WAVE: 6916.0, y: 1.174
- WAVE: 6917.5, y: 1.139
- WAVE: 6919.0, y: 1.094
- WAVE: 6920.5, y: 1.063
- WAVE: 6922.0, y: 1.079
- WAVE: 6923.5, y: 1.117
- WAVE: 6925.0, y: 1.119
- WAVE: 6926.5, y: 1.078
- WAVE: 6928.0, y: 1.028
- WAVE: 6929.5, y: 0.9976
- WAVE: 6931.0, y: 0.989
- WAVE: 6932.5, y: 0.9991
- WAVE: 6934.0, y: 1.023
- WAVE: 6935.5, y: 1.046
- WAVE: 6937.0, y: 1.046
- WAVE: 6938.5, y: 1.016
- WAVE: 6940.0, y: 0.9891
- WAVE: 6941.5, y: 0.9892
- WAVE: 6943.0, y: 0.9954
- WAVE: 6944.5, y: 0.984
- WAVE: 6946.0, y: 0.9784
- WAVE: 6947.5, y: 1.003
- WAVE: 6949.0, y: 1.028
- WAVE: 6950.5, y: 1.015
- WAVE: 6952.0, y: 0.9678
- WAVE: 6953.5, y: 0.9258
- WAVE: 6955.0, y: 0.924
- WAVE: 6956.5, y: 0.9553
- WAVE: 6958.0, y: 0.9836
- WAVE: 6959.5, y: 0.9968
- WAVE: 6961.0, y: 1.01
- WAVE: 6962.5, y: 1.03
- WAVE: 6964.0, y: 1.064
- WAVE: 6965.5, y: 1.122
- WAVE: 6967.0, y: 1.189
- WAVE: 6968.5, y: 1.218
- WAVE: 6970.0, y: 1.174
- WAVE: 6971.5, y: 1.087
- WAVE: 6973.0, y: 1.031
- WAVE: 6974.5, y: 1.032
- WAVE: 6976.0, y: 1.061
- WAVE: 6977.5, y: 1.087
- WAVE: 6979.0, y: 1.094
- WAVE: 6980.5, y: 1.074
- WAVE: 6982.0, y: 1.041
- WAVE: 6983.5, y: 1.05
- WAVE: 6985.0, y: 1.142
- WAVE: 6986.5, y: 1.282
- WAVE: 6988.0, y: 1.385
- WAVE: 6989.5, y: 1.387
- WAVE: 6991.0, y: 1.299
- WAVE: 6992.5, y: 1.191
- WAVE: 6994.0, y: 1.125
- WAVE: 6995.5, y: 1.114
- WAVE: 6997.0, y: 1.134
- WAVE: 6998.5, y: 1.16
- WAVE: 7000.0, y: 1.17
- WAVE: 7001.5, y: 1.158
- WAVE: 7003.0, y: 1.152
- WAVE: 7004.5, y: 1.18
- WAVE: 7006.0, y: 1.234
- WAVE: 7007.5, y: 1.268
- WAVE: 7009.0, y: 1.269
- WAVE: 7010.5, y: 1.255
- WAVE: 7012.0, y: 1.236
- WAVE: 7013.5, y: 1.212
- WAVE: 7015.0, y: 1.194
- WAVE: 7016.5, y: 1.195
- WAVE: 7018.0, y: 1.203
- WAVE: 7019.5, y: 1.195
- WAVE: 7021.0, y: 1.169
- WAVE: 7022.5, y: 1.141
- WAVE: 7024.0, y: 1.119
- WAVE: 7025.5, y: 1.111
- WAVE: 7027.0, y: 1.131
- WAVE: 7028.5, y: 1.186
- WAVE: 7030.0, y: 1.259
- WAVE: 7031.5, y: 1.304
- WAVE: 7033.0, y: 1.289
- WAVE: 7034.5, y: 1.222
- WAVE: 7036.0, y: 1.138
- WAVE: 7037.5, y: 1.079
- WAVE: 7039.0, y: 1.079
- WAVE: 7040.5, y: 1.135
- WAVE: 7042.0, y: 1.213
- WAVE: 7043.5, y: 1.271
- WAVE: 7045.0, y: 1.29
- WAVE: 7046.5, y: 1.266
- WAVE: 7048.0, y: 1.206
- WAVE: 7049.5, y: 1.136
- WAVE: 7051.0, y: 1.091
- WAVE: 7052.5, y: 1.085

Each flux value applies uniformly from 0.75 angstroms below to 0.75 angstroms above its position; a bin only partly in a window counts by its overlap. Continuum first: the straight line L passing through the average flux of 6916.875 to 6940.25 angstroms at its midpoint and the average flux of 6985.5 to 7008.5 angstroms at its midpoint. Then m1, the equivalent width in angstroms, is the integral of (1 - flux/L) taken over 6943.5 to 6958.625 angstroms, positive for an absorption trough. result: 1.8 angstroms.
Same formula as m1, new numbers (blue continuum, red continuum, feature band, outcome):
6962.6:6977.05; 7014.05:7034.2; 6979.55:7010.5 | -1.24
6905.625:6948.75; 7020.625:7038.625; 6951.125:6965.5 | 1.39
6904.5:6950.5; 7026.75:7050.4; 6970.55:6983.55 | 0.70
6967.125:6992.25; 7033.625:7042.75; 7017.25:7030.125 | -0.17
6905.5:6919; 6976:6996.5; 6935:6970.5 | 3.97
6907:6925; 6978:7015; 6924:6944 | 1.98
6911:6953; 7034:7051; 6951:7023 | -1.26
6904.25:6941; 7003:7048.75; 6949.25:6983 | 2.50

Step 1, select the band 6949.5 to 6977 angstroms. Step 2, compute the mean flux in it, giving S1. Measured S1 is 1.04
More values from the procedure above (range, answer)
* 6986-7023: 1.21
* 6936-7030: 1.12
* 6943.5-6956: 0.978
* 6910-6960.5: 1.04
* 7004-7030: 1.2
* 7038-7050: 1.2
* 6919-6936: 1.05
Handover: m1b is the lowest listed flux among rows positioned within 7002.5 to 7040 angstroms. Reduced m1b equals 1.079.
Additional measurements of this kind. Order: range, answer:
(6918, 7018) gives 0.924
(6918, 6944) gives 0.989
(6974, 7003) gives 1.032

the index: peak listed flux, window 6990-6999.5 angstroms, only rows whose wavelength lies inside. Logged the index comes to 1.299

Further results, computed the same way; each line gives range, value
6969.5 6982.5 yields 1.174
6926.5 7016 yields 1.387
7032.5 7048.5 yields 1.29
